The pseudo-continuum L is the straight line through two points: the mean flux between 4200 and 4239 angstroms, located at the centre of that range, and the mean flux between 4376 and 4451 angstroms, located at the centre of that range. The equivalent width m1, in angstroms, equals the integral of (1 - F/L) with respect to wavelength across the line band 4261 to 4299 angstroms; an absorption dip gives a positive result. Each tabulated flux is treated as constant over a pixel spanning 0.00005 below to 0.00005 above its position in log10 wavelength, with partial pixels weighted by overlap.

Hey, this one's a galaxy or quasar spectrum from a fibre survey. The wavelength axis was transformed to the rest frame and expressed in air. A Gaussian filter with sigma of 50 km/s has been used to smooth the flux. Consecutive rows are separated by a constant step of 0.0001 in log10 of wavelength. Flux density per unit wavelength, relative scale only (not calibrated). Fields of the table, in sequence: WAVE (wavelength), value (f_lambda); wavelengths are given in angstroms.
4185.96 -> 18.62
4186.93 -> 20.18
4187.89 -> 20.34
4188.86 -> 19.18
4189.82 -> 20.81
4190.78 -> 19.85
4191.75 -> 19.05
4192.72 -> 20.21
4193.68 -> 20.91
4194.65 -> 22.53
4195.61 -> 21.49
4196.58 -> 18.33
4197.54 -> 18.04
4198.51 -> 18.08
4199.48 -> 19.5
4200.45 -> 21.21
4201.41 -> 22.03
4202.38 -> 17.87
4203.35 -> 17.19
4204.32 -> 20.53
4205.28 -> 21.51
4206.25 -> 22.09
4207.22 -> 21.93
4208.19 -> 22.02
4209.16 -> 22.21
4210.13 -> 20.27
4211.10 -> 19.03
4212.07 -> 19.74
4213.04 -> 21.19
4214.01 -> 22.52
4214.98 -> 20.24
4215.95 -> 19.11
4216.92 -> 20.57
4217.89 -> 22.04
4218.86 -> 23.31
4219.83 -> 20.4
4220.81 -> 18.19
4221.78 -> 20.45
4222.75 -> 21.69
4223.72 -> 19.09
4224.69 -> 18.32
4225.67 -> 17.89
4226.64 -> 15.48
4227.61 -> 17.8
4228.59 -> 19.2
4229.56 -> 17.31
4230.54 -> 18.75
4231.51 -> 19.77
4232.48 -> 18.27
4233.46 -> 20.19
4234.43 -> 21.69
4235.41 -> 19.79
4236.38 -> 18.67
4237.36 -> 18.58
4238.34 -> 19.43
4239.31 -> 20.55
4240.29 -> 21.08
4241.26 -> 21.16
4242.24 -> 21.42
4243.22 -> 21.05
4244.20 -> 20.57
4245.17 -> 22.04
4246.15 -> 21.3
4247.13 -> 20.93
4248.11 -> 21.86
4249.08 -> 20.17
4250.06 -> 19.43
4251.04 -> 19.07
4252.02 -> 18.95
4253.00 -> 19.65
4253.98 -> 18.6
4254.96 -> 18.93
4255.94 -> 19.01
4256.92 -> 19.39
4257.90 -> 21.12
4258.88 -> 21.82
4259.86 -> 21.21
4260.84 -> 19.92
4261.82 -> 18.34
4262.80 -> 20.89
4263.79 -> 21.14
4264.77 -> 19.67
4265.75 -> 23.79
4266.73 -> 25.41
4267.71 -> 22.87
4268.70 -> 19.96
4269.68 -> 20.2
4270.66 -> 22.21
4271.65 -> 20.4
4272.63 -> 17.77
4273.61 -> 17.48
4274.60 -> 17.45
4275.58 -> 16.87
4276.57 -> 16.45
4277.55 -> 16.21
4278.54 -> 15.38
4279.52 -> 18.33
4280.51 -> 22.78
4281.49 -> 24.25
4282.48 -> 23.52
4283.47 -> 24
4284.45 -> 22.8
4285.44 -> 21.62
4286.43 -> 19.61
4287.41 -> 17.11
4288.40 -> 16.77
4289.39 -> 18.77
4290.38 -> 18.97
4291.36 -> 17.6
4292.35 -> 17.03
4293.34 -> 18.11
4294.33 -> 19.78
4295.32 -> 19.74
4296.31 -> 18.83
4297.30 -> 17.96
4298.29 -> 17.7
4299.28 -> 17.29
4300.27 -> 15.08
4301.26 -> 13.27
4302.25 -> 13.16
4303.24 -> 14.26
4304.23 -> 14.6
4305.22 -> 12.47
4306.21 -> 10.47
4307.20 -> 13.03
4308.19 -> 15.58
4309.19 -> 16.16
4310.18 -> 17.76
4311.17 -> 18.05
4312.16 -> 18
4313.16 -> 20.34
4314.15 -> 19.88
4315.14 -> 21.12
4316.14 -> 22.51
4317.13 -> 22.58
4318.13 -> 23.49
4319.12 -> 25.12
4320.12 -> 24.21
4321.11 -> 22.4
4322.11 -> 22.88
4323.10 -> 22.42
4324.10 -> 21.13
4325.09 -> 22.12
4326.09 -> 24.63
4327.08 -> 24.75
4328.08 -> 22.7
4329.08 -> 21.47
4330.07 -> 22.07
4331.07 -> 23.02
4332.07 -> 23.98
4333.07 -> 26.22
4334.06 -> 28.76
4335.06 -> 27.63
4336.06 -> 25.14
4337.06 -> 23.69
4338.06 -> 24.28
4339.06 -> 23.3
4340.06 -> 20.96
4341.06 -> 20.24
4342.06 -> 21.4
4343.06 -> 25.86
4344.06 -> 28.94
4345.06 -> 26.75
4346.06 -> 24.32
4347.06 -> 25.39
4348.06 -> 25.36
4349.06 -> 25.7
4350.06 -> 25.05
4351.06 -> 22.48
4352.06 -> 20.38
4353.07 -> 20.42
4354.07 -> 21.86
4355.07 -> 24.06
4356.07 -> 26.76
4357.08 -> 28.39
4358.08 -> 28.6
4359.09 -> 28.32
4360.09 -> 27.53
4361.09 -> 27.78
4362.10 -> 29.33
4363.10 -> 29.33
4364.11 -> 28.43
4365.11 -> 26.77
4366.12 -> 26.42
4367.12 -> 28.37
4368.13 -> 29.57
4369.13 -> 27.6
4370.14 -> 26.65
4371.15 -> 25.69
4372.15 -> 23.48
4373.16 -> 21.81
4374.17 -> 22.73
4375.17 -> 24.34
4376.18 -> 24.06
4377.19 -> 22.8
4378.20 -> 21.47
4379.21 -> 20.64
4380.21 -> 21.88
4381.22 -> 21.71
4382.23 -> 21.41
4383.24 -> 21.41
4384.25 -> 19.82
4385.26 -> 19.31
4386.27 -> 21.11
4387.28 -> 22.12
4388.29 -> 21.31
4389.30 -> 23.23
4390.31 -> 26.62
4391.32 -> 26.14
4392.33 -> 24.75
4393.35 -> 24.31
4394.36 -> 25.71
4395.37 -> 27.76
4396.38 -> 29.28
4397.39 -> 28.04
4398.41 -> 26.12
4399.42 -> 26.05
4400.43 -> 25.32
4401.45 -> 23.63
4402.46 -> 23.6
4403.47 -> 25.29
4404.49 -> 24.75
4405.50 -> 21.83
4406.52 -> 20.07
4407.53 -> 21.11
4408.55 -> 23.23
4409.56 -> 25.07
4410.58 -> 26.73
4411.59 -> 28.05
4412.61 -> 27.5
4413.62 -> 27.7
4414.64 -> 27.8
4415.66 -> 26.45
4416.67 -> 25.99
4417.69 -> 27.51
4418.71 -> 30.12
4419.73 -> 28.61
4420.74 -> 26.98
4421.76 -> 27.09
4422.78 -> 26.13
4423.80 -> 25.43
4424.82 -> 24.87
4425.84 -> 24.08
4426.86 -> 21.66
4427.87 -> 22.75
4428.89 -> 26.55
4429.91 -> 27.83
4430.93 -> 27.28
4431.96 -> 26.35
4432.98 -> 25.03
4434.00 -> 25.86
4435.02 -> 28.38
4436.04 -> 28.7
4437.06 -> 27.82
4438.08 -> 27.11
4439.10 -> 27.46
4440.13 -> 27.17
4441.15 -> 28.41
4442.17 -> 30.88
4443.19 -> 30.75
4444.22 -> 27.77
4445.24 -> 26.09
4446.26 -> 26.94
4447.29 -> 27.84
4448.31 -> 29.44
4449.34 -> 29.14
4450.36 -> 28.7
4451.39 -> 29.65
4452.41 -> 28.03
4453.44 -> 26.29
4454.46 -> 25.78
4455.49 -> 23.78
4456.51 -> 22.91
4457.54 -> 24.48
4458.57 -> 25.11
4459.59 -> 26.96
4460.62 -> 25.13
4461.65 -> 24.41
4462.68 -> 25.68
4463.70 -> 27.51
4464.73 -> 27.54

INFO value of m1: 3.5 angstroms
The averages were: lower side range 19.9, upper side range 25.5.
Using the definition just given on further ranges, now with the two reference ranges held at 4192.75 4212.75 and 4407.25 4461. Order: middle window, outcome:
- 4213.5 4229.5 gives 0.9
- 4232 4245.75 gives 0.6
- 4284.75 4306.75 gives 5.8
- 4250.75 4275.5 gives 2.1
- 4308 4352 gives 1.6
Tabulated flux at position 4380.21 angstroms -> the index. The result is 21.88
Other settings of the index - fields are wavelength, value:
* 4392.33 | 24.75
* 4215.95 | 19.11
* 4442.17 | 30.88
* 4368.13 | 29.57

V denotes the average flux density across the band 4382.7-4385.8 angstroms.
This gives 20.2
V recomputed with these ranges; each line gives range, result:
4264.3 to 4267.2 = 23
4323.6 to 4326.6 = 22.7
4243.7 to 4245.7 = 21.3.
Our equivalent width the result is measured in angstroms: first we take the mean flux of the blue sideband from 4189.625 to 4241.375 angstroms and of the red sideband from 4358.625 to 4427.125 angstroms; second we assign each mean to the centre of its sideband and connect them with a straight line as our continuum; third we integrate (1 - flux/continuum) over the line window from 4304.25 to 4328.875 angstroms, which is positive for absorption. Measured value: 3.1 angstroms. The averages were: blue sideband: 20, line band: 20.1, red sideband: 25.1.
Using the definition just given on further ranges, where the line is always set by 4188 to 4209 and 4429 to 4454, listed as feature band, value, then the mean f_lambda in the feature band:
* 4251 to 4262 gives 1.16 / 19.7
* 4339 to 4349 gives 0.18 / 24.4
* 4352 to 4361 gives -0.11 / 25.5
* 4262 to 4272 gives 0.36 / 21.6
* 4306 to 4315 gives 2.58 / 17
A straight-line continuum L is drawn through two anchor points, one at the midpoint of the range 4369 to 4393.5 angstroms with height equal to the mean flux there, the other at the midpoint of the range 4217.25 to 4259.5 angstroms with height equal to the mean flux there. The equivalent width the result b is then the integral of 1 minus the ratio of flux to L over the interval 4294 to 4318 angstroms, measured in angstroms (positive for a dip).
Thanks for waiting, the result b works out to 4.7 angstroms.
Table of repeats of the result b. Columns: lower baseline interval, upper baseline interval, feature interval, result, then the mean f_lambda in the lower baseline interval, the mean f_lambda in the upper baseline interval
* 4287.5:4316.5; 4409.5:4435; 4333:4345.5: -3.1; 17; 26.4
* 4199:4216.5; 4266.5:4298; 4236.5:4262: -0.3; 20.6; 19.5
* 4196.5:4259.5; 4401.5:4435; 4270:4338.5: 7.3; 20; 25.6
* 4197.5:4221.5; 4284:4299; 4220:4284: -1.1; 20.5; 18.8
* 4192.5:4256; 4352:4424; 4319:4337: -0.5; 20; 25.1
